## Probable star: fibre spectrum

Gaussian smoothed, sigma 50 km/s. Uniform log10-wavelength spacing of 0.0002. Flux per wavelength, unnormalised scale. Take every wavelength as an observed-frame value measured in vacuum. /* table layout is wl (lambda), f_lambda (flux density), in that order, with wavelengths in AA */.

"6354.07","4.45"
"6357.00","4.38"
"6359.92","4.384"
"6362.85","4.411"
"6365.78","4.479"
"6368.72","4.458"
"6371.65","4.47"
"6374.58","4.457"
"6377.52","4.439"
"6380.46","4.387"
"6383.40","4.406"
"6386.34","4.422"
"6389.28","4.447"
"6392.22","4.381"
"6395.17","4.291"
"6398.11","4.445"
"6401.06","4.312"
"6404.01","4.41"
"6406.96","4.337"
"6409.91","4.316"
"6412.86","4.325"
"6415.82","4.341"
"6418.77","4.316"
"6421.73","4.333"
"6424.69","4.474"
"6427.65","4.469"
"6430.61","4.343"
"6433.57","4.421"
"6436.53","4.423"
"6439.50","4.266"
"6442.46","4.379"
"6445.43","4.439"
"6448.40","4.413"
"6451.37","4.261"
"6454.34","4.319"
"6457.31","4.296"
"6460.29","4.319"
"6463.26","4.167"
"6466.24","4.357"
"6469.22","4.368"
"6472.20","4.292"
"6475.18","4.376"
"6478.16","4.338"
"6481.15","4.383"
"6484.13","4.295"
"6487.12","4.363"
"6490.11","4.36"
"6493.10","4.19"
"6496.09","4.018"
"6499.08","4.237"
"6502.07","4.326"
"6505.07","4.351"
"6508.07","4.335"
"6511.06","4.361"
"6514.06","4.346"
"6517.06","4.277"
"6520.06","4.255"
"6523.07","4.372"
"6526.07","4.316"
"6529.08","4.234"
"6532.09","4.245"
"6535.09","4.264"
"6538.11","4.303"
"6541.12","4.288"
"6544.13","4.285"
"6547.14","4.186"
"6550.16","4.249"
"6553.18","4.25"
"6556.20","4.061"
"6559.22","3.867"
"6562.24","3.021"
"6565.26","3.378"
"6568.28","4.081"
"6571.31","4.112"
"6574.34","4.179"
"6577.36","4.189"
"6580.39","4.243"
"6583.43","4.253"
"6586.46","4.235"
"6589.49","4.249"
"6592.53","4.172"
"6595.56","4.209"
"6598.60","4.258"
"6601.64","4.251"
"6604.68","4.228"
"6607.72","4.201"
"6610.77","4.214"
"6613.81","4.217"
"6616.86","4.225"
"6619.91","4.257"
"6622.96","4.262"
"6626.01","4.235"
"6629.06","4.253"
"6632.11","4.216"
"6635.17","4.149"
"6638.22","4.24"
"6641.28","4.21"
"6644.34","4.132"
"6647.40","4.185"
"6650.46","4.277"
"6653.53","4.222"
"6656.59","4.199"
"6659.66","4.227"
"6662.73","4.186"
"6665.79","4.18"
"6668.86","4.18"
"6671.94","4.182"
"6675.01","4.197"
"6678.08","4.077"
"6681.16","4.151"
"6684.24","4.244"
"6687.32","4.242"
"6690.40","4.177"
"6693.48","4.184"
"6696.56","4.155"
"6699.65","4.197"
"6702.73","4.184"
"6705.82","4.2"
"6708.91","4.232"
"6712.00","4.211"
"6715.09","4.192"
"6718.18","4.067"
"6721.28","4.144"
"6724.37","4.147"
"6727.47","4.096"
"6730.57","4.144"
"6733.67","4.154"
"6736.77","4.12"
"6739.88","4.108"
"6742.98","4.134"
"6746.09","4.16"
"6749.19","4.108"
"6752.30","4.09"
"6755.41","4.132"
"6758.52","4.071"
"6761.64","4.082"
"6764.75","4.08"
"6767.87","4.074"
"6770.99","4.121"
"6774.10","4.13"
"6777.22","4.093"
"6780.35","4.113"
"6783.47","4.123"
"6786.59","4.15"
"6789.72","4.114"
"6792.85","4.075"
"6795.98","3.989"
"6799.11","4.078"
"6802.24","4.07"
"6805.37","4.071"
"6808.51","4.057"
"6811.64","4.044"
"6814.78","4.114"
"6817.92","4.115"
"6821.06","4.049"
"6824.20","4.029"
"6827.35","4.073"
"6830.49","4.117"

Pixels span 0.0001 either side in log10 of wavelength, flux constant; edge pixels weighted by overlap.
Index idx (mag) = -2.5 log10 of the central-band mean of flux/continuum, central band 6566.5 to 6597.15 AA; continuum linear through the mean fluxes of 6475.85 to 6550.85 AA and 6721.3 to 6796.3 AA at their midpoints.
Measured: 0.014 mag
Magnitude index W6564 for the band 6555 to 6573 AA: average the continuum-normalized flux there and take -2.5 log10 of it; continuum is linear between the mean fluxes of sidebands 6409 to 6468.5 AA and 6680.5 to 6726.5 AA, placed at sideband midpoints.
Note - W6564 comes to 0.14 mag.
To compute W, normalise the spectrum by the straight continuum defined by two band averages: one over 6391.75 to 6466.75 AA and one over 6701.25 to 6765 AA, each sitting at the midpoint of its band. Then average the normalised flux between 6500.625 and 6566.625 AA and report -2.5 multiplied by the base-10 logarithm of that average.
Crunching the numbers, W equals 0.03 mag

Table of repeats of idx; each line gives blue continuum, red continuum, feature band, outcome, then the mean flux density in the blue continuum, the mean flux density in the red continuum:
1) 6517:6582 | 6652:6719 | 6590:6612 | -0.02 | 4.12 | 4.19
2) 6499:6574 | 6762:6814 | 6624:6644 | -0.02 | 4.16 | 4.09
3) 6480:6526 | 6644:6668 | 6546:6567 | 0.11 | 4.3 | 4.2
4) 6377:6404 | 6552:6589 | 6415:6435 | -0.02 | 4.39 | 3.99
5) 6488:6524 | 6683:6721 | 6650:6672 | 0.00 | 4.29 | 4.19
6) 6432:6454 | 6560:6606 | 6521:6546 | -0.03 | 4.37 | 4.07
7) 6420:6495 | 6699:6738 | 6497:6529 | 0.00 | 4.34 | 4.16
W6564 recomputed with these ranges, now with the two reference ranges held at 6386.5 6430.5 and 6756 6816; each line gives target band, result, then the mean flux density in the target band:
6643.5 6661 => -0.01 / 4.21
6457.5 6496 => 0.00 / 4.31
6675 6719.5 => -0.01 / 4.18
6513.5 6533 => 0.00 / 4.29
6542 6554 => 0.01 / 4.24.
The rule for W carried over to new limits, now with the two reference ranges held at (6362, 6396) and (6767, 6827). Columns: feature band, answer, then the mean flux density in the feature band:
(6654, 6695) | 0.00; 4.19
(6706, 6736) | 0.00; 4.16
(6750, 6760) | 0.01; 4.1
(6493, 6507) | 0.02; 4.23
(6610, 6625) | 0.00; 4.24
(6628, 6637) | 0.00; 4.21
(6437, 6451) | 0.00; 4.37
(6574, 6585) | 0.01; 4.22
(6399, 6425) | 0.01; 4.35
